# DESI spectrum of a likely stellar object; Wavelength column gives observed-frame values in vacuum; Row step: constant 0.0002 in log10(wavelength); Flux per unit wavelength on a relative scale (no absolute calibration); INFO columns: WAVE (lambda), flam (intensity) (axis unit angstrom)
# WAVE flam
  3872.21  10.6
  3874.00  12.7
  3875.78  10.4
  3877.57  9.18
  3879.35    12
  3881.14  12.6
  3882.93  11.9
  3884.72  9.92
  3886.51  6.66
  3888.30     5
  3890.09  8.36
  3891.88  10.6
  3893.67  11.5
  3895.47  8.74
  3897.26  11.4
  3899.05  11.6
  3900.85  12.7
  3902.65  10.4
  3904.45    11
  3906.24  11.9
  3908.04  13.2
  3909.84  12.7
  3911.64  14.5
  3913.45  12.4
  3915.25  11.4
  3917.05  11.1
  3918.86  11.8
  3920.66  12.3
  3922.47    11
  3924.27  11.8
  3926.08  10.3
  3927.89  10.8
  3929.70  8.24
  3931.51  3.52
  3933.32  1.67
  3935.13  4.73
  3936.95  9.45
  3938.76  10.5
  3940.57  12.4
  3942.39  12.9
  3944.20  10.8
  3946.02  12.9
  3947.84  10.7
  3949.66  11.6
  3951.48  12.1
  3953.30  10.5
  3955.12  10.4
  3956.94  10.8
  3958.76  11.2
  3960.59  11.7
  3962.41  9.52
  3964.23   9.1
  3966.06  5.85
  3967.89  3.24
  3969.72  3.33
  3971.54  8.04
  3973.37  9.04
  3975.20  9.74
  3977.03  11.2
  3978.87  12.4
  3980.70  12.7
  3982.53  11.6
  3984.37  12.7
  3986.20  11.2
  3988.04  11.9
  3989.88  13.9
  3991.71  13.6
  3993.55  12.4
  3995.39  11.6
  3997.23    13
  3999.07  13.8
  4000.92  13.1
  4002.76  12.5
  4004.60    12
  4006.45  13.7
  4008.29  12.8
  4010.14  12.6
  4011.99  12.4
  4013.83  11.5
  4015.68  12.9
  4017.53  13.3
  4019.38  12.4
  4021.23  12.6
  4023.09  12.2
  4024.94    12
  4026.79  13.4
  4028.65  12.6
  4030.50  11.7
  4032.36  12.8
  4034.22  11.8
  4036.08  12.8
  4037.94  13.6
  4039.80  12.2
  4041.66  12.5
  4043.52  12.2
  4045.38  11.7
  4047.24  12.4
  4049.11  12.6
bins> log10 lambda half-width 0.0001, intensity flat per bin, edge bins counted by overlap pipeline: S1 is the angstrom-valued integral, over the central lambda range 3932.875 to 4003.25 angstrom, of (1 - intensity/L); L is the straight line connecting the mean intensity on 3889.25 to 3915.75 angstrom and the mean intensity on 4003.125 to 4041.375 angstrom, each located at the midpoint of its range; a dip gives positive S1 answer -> 9.0 angstrom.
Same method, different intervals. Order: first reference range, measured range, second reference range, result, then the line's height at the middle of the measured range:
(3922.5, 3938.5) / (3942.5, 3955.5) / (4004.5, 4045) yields -3.92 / 8.79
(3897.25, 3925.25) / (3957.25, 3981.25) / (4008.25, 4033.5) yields 6.37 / 12.2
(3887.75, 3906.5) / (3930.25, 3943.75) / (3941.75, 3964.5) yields 3.63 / 10.9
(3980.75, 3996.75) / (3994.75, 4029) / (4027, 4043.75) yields -0.56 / 12.5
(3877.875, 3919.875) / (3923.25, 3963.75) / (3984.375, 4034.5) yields 6.00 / 11.6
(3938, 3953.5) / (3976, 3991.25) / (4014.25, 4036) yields -0.20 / 12.1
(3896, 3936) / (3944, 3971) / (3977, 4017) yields 4.61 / 11.5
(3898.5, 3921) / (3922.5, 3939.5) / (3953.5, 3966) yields 4.91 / 11.3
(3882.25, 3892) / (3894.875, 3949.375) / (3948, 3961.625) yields -4.71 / 9.88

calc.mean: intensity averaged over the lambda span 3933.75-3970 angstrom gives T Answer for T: 9.69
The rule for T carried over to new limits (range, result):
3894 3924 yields 11.8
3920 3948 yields 9.57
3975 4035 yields 12.5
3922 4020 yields 10.7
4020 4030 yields 12.5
